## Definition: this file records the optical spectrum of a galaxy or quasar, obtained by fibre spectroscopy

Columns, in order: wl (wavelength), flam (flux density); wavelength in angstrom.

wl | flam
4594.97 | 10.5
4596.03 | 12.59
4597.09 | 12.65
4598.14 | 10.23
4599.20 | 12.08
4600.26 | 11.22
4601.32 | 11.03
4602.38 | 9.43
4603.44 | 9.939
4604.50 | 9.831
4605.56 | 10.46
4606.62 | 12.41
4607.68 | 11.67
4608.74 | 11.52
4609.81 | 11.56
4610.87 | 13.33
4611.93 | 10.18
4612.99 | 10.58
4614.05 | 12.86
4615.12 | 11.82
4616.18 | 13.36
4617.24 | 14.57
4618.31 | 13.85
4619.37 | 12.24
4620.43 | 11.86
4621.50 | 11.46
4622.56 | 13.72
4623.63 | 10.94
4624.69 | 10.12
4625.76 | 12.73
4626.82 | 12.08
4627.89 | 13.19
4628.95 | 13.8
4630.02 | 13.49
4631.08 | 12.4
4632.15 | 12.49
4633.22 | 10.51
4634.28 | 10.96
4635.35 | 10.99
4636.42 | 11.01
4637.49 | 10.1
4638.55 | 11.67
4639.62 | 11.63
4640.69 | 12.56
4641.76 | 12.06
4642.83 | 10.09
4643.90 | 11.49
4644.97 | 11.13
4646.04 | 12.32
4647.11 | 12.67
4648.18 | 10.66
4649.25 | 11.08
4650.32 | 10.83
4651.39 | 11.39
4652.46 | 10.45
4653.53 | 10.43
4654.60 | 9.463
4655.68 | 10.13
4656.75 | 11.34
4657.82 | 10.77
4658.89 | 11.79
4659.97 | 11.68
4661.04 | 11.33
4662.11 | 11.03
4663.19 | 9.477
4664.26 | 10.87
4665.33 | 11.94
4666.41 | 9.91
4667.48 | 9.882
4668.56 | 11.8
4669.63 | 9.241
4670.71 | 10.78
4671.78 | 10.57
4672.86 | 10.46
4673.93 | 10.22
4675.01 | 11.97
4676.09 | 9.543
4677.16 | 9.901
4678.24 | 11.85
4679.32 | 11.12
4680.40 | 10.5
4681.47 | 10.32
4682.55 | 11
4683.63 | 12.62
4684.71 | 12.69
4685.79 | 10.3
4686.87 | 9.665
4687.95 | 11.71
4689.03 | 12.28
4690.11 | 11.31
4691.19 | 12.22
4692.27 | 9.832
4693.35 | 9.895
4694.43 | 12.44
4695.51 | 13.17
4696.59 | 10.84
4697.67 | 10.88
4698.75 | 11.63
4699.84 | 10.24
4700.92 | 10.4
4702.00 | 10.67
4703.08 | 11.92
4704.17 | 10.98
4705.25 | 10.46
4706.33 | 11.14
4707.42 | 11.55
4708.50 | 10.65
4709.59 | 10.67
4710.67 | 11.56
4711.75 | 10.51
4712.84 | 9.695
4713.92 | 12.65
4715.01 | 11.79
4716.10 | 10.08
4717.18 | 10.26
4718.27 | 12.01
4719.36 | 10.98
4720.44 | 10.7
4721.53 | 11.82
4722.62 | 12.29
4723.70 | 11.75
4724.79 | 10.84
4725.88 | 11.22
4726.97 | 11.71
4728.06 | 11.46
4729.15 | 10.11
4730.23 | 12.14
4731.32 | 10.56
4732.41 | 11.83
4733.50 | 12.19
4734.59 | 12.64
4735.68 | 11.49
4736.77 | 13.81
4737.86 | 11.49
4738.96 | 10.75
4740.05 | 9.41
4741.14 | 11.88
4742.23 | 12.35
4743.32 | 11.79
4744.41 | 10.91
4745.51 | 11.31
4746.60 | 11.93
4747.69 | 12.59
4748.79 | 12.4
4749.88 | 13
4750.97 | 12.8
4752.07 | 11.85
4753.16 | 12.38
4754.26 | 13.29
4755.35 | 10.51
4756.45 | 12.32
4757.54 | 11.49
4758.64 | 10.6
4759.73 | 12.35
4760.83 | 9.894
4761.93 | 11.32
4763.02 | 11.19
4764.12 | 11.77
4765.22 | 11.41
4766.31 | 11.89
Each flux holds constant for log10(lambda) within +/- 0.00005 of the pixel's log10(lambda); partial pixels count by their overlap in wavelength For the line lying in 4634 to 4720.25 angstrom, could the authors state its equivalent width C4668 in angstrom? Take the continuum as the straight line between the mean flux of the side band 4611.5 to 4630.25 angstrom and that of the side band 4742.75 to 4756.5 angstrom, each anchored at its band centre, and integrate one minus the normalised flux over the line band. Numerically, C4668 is 8.6 angstrom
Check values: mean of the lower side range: 12.4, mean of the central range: 11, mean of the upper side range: 12.1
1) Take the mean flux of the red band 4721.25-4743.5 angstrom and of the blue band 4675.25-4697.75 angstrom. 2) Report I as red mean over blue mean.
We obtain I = 1.0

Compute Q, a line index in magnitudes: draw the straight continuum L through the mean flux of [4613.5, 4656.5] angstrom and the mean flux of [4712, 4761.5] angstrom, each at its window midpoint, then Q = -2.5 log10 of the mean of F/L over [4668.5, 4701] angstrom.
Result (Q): 0.06 mag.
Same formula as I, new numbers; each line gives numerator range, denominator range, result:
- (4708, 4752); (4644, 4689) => 1.05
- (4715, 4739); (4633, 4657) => 1.04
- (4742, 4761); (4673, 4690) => 1.08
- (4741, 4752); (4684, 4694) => 1.09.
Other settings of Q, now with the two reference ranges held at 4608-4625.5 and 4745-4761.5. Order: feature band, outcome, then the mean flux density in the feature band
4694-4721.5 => 0.081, 11.1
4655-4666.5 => 0.104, 11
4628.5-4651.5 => 0.045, 11.6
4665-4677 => 0.145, 10.5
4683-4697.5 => 0.052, 11.4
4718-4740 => 0.038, 11.5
